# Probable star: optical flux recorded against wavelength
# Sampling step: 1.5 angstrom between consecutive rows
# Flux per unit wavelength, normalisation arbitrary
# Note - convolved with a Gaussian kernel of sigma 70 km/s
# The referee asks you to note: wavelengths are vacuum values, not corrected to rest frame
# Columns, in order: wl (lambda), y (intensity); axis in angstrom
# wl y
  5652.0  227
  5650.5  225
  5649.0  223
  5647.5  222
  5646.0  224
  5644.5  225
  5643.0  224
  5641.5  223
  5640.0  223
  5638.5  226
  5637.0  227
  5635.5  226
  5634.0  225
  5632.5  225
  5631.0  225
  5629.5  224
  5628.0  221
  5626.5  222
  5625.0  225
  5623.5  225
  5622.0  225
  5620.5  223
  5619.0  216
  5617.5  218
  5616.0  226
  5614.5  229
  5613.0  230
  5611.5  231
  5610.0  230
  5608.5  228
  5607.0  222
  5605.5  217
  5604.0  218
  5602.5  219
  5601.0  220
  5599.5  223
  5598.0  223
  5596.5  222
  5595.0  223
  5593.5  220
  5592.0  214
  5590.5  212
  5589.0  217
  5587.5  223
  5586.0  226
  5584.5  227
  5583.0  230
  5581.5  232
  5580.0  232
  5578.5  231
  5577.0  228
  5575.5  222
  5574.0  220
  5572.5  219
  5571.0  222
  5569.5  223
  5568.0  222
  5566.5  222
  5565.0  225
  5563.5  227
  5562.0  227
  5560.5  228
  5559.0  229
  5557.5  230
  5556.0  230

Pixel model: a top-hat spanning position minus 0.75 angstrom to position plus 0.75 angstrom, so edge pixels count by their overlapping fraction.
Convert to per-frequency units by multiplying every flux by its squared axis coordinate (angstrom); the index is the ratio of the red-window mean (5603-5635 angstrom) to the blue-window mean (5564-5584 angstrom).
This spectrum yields 1.01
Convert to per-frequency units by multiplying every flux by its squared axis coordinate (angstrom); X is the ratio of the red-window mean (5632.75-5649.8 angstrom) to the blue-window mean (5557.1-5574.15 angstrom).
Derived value 1.03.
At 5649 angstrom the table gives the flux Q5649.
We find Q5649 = 223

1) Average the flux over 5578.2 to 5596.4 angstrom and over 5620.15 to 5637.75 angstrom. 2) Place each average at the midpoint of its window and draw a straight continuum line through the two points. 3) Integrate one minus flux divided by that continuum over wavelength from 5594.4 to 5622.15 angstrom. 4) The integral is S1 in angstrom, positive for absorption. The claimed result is 0.1 angstrom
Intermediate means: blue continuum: 224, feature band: 223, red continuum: 224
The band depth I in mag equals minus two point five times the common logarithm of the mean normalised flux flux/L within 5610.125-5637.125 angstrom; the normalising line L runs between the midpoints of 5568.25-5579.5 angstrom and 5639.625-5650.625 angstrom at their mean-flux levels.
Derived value -0.01 mag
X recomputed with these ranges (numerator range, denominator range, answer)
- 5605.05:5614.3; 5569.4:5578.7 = 1.03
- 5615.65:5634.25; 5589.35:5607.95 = 1.03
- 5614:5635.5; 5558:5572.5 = 1.02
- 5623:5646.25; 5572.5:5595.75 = 1.02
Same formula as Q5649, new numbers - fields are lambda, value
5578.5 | 231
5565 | 225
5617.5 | 218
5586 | 226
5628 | 221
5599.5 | 223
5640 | 223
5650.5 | 225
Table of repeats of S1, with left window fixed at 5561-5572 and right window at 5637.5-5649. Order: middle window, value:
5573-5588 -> -0.2 angstrom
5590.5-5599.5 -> 0.2 angstrom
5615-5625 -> 0.1 angstrom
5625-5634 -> 0.0 angstrom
